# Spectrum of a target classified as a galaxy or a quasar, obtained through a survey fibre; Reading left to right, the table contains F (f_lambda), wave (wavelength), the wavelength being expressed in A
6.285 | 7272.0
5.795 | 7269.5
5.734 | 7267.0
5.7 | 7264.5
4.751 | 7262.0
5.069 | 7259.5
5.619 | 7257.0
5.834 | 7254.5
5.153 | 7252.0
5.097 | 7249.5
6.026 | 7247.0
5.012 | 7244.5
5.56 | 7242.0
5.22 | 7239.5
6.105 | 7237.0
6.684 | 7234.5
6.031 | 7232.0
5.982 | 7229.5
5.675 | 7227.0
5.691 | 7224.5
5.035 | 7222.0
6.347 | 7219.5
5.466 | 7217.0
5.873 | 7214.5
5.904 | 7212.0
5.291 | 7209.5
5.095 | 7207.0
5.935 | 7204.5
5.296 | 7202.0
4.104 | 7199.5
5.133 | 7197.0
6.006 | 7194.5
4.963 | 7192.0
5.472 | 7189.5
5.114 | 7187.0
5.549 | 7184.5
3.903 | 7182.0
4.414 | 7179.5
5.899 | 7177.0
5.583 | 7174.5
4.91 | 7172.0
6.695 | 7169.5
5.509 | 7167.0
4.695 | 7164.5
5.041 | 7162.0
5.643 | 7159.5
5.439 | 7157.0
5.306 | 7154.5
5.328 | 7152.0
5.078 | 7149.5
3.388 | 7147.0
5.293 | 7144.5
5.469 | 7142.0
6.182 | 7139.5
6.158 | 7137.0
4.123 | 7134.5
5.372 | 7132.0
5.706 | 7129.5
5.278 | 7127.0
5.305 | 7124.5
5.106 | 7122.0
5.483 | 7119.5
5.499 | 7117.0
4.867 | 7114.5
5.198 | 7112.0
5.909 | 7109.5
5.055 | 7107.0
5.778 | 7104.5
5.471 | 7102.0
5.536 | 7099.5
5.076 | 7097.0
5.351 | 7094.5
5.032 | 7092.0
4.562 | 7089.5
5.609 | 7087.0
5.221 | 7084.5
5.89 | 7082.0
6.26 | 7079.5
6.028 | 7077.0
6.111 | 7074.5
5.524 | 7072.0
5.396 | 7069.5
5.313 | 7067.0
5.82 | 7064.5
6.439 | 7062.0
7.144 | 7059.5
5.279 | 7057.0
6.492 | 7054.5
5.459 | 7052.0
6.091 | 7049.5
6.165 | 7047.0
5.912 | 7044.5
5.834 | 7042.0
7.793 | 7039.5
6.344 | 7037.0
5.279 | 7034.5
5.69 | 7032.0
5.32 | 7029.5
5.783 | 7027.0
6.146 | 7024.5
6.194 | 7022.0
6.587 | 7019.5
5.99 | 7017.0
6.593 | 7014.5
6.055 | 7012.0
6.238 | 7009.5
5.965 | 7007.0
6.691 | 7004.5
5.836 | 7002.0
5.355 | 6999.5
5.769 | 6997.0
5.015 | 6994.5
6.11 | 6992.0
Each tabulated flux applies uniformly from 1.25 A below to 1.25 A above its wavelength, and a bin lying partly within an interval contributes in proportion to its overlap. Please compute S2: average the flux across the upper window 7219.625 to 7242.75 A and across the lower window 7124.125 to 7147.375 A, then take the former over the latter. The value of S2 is 1.10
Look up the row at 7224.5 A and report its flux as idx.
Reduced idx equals 5.691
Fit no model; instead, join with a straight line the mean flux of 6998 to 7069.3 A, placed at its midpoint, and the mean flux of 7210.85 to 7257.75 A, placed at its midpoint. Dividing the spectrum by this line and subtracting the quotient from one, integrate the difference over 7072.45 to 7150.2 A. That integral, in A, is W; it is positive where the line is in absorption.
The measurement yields 7.19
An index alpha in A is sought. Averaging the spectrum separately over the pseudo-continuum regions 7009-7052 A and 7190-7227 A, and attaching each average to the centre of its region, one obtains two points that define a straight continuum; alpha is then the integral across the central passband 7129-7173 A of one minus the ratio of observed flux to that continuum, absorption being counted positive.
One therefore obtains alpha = 2.8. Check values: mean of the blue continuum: 6.1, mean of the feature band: 5.29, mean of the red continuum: 5.45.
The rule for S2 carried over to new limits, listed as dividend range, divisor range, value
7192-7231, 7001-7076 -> 0.91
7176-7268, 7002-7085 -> 0.90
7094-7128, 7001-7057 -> 0.88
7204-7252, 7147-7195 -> 1.08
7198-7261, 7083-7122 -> 1.05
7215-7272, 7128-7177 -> 1.06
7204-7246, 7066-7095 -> 1.03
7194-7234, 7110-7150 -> 1.06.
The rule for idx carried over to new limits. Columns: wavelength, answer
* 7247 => 6.026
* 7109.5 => 5.909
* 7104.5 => 5.778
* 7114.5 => 4.867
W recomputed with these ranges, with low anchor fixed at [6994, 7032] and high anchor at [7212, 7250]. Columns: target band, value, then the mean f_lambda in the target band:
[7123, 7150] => 2.9 A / 5.22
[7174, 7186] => 1.6 A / 5.04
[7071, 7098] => 1.7 A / 5.52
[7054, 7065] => -0.6 A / 6.25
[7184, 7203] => 1.9 A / 5.19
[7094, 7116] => 1.9 A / 5.36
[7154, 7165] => 1.1 A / 5.26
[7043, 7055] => -0.1 A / 5.99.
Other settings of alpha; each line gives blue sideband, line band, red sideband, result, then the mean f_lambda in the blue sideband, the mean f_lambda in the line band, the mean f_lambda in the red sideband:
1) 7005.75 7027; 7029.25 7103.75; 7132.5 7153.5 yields -0.10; 6.2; 5.79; 5.14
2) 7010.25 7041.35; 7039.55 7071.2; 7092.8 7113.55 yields -0.79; 6.14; 6.01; 5.41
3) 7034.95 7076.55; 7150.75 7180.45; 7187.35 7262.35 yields 1.69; 6.05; 5.38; 5.52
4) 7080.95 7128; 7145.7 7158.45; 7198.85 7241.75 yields 1.26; 5.33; 4.92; 5.65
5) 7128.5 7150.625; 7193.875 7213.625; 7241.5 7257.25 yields 0.05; 5.19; 5.33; 5.46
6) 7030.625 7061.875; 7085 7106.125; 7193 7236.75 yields 2.43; 6.13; 5.29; 5.63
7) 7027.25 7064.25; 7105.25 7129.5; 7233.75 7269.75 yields 2.29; 6.07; 5.33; 5.54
